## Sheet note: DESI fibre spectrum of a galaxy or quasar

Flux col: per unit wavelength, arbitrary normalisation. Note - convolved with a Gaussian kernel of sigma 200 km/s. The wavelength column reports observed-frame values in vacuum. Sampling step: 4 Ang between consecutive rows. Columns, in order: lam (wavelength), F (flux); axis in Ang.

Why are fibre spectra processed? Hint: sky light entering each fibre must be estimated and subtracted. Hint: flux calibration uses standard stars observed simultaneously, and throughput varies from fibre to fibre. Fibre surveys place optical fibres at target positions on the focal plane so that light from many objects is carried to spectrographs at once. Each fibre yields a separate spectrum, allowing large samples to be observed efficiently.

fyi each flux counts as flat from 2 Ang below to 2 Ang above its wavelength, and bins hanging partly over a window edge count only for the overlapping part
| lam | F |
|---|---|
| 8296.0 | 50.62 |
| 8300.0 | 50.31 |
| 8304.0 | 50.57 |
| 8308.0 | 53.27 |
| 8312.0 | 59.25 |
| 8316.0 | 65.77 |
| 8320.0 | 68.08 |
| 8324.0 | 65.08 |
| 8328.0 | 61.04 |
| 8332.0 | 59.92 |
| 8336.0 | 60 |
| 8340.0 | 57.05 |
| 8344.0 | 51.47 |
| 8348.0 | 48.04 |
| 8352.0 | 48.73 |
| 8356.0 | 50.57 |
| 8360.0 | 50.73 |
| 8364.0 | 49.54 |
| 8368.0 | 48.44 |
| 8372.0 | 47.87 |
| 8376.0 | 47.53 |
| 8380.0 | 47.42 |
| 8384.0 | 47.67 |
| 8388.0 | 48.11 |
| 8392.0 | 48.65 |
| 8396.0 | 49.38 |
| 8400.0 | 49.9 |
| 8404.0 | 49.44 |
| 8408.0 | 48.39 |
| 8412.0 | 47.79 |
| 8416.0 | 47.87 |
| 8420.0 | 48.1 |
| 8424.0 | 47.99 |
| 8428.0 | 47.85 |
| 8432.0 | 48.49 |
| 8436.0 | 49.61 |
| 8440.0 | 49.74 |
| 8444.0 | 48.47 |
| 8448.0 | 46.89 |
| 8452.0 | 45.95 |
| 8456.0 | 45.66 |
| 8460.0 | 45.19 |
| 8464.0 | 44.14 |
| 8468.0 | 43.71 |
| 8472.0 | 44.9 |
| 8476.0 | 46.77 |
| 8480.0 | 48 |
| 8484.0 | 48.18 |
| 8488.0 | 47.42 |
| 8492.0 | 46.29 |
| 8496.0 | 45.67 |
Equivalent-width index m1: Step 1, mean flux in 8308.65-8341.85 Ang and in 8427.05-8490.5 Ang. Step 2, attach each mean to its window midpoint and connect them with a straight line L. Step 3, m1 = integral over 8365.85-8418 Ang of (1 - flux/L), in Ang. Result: 5.7 Ang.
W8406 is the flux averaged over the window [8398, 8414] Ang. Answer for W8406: 48.9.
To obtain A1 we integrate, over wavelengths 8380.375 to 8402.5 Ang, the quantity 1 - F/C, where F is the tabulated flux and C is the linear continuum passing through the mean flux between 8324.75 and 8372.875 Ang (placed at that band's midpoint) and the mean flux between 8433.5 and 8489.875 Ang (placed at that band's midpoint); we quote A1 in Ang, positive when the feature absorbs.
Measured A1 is 0.9 Ang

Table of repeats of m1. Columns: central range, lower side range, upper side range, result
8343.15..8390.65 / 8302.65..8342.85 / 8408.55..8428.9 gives 4.9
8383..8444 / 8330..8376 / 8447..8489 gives 0.2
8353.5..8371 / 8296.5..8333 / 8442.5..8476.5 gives 1.6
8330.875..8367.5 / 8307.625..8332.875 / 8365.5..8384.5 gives 1.5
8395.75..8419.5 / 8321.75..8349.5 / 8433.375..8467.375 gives 1.0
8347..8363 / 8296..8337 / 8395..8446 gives 1.6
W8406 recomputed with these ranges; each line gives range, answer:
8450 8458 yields 45.8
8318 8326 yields 66.6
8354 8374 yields 49.4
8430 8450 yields 48.6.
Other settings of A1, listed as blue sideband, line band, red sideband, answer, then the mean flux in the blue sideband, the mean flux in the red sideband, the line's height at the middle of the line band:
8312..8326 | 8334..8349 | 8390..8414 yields 1.6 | 65.3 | 48.9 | 60.9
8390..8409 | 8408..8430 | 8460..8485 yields 0.1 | 49.2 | 45.8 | 48.3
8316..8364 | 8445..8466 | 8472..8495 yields 1.4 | 56.5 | 47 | 48.9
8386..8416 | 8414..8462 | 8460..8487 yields -0.3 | 48.7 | 45.9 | 47.3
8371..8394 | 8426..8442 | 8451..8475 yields -1.0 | 47.9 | 45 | 46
